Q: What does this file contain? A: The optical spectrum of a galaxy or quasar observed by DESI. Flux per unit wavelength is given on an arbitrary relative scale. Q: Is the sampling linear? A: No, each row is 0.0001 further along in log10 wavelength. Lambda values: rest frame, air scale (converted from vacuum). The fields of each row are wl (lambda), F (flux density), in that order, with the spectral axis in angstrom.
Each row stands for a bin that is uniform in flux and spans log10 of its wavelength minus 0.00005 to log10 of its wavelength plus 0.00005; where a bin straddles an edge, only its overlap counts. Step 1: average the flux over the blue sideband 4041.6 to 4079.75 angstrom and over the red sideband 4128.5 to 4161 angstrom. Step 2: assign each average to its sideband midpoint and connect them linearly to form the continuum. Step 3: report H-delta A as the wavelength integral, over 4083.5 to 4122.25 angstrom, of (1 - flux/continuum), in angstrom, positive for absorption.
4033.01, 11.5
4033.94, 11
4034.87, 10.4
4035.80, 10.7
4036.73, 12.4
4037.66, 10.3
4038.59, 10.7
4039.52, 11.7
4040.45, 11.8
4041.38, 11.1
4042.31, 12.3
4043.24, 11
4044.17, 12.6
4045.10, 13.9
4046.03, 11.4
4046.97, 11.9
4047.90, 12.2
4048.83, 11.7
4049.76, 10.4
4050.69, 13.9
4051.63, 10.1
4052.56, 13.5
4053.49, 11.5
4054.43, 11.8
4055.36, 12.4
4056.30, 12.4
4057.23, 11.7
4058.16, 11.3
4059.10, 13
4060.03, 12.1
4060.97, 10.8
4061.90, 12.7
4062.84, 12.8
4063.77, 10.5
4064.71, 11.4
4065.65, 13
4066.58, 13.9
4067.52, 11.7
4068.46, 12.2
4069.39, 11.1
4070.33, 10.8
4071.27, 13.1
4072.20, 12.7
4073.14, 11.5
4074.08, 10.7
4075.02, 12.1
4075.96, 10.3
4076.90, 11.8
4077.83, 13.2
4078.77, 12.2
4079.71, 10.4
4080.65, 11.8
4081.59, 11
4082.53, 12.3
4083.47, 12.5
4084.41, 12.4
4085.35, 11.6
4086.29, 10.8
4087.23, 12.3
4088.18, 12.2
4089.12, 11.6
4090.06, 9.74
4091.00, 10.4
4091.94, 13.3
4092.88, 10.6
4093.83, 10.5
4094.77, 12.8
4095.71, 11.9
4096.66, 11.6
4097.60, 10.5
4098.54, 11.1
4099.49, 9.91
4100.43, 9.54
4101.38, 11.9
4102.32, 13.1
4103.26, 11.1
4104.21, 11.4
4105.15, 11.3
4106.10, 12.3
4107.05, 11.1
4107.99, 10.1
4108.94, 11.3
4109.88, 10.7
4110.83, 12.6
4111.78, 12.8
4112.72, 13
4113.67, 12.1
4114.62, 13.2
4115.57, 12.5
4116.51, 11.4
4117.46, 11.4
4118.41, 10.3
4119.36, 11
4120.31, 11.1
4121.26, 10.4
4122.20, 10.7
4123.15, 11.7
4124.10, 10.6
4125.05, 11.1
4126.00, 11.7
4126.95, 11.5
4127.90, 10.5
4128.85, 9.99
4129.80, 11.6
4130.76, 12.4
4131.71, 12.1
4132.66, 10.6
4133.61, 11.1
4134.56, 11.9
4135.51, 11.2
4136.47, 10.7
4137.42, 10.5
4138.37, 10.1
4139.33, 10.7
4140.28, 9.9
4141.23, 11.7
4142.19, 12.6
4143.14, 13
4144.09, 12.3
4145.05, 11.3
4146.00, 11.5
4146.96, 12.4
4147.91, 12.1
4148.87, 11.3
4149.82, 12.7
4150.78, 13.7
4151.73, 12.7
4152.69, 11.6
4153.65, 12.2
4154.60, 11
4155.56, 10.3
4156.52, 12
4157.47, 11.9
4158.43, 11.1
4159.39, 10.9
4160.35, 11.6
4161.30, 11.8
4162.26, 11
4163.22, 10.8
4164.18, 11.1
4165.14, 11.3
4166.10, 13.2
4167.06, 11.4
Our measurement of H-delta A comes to 0.9 angstrom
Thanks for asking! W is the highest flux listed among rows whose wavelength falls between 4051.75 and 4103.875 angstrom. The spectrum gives 13.9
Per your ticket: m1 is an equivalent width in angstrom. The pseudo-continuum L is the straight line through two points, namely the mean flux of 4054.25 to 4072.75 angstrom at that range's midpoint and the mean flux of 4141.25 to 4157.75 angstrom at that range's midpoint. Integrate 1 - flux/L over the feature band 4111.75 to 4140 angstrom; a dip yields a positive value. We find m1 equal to 1.75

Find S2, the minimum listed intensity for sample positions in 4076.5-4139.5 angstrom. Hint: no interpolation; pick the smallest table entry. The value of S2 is 9.54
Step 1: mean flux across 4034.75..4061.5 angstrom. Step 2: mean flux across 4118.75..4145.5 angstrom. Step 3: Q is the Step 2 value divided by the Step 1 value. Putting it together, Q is 0.95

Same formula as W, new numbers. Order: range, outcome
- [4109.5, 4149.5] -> 13.2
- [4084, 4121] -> 13.3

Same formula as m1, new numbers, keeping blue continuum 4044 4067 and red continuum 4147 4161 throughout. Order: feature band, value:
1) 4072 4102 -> 1.36 angstrom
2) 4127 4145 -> 0.90 angstrom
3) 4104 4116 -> 0.06 angstrom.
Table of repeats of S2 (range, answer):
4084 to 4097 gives 9.74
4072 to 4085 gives 10.3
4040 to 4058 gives 10.1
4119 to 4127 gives 10.4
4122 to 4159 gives 9.9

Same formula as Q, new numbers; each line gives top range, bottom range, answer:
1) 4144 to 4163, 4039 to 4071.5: 0.98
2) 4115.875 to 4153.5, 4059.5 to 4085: 0.96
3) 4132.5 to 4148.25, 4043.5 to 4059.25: 0.94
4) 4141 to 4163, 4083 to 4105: 1.04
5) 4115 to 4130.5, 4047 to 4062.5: 0.93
